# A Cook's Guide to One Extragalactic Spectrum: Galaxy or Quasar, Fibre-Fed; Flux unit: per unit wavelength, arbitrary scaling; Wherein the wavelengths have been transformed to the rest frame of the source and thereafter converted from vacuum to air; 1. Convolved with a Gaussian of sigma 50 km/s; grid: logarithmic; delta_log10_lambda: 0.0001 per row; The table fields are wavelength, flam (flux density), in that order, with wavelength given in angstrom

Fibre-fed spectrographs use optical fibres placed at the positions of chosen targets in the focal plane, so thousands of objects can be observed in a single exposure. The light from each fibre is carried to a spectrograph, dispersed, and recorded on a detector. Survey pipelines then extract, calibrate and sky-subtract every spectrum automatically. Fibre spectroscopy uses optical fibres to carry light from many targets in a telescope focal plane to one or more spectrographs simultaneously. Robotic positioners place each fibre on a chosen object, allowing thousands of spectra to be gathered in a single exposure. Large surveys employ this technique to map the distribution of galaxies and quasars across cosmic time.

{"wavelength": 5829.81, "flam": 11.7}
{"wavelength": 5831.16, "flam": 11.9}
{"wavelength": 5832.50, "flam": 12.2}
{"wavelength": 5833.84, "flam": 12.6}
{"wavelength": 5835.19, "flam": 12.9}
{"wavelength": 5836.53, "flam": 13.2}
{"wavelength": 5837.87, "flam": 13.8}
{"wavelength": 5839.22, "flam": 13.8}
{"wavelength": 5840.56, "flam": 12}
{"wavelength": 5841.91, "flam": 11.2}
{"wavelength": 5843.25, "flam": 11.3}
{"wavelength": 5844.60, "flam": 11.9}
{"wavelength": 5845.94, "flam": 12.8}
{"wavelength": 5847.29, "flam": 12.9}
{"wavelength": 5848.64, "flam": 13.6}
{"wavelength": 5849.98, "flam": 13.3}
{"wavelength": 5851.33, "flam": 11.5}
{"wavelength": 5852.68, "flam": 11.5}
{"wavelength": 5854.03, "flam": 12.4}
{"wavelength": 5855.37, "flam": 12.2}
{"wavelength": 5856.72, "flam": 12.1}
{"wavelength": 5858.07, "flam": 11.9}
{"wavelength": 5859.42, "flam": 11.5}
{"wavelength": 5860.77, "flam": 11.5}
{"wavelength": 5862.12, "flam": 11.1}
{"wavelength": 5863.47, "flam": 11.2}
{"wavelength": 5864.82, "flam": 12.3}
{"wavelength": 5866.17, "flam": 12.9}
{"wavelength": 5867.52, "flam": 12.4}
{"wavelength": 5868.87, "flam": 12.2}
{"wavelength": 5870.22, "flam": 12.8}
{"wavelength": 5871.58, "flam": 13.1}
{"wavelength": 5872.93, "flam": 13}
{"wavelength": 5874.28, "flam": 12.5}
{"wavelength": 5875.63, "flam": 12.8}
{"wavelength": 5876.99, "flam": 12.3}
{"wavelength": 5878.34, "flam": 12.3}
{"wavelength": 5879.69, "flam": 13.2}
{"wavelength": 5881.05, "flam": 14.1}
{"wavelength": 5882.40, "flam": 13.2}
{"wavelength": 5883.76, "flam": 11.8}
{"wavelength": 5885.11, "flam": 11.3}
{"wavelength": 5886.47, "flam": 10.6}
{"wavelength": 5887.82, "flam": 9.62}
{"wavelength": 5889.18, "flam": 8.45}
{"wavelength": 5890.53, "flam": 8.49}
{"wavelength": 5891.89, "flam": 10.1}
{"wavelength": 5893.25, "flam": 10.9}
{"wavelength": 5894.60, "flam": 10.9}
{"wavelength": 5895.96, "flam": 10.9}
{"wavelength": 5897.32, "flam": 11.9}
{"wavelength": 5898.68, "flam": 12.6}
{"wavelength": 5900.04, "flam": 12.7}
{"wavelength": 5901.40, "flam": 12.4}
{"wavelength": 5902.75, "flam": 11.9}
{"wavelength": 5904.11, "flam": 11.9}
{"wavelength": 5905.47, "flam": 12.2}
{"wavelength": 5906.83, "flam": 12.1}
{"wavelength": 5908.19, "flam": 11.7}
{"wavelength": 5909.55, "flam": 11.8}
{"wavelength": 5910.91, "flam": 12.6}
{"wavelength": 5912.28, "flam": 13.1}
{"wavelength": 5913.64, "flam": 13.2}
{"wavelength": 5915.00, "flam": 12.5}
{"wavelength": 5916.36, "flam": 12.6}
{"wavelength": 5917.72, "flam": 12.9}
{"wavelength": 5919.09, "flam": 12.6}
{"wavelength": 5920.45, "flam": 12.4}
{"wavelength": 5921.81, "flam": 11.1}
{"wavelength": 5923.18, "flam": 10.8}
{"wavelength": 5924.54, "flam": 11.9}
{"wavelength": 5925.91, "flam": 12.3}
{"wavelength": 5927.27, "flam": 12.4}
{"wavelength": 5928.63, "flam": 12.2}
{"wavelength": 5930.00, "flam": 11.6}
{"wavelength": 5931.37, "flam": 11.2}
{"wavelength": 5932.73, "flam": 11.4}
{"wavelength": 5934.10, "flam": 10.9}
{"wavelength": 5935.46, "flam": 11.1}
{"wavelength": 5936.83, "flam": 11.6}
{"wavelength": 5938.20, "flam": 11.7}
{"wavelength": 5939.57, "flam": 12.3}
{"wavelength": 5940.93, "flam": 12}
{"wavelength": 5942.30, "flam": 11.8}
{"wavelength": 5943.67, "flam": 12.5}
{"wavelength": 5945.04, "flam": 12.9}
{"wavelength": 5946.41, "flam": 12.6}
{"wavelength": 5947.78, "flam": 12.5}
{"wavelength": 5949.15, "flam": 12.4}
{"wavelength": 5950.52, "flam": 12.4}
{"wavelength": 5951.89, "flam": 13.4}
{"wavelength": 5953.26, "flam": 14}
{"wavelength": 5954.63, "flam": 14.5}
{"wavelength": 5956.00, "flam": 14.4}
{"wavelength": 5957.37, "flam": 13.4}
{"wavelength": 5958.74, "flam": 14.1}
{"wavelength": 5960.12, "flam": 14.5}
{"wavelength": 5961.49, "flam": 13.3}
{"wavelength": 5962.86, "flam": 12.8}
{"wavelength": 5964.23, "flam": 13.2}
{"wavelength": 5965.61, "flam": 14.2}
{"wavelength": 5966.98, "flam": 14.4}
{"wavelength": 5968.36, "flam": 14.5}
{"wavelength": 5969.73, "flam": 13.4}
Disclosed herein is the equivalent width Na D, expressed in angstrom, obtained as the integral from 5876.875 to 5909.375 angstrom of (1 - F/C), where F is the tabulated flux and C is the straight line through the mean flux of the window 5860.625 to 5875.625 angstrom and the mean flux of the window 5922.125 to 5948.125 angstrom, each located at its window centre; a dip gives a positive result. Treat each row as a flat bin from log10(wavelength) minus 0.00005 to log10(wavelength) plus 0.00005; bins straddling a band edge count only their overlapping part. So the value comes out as 1.6 angstrom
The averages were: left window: 12.3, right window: 11.9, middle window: 11.6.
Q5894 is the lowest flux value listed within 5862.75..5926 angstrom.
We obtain 8.45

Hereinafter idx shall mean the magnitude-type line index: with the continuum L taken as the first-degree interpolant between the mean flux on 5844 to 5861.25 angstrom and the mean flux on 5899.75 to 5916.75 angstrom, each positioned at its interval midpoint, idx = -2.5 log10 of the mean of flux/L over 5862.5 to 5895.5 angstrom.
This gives 0.05 mag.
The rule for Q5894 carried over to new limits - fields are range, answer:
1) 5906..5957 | 10.8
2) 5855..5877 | 11.1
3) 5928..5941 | 10.9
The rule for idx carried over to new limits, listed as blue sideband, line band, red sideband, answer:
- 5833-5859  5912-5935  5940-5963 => 0.080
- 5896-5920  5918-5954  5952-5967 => 0.093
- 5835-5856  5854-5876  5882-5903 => -0.028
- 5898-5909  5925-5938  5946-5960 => 0.111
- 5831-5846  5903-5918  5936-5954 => 0.007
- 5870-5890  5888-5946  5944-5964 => 0.083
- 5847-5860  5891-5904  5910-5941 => 0.052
